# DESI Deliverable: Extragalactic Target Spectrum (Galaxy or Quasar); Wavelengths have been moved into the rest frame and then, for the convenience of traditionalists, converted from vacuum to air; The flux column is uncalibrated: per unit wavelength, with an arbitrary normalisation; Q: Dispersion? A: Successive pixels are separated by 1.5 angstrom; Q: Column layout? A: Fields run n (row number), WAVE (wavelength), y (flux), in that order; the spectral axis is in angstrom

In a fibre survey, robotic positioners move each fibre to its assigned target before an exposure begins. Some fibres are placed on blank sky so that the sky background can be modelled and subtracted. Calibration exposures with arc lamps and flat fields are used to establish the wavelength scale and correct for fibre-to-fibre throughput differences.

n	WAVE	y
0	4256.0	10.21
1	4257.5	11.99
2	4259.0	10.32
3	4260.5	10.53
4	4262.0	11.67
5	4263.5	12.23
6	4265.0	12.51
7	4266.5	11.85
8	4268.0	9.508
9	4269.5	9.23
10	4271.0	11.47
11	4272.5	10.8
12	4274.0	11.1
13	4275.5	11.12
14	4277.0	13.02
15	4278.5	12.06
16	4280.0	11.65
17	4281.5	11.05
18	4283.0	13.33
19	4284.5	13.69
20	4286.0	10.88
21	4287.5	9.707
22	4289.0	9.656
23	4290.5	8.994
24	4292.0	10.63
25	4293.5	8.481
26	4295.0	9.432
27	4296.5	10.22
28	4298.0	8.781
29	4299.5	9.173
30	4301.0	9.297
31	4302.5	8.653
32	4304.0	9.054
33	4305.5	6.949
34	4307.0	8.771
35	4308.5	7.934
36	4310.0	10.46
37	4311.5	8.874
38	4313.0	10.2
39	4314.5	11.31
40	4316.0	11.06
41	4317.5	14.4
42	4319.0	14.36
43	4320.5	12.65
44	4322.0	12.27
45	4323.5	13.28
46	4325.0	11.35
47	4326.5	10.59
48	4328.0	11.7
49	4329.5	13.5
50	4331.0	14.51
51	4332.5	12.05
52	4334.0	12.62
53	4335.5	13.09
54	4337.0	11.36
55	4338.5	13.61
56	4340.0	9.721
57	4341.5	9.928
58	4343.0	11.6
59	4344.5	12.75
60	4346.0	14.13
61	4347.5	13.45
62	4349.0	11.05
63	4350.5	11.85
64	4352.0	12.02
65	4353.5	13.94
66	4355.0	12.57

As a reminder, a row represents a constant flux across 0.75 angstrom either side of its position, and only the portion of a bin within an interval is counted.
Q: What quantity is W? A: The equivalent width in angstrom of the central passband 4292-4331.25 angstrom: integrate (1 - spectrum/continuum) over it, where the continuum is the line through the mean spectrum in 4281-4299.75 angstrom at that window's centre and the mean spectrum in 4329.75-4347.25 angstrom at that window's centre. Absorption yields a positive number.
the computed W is 2.3 angstrom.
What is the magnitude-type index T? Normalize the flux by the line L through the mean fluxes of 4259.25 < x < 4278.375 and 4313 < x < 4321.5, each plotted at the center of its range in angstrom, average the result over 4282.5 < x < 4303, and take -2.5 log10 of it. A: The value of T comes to 0.18 mag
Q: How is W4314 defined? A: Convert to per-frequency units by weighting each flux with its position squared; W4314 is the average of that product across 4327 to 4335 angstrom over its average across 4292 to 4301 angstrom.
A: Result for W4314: 1.4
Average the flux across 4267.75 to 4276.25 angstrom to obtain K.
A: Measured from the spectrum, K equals 10.6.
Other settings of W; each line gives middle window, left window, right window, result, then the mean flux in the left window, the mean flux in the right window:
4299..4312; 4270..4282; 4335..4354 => 3.30 angstrom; 11.5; 12.2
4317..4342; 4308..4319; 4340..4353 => -2.17 angstrom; 10.9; 12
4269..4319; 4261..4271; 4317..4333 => 6.27 angstrom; 11.2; 12.8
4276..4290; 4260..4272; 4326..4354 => -0.27 angstrom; 11.1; 12.3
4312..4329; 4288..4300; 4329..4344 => -1.43 angstrom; 9.43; 12.2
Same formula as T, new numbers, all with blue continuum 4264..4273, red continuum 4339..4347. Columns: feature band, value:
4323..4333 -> -0.08 mag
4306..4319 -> 0.09 mag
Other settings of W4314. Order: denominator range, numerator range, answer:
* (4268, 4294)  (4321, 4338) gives 1.16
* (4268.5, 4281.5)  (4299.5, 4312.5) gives 0.79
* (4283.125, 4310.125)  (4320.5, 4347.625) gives 1.31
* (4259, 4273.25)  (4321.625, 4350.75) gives 1.14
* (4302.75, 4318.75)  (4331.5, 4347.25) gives 1.23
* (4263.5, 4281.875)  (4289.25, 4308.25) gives 0.81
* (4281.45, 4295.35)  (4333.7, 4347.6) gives 1.18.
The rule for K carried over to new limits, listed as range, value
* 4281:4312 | 9.71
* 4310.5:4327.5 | 11.8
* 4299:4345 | 11.2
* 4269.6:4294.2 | 11.1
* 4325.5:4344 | 12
